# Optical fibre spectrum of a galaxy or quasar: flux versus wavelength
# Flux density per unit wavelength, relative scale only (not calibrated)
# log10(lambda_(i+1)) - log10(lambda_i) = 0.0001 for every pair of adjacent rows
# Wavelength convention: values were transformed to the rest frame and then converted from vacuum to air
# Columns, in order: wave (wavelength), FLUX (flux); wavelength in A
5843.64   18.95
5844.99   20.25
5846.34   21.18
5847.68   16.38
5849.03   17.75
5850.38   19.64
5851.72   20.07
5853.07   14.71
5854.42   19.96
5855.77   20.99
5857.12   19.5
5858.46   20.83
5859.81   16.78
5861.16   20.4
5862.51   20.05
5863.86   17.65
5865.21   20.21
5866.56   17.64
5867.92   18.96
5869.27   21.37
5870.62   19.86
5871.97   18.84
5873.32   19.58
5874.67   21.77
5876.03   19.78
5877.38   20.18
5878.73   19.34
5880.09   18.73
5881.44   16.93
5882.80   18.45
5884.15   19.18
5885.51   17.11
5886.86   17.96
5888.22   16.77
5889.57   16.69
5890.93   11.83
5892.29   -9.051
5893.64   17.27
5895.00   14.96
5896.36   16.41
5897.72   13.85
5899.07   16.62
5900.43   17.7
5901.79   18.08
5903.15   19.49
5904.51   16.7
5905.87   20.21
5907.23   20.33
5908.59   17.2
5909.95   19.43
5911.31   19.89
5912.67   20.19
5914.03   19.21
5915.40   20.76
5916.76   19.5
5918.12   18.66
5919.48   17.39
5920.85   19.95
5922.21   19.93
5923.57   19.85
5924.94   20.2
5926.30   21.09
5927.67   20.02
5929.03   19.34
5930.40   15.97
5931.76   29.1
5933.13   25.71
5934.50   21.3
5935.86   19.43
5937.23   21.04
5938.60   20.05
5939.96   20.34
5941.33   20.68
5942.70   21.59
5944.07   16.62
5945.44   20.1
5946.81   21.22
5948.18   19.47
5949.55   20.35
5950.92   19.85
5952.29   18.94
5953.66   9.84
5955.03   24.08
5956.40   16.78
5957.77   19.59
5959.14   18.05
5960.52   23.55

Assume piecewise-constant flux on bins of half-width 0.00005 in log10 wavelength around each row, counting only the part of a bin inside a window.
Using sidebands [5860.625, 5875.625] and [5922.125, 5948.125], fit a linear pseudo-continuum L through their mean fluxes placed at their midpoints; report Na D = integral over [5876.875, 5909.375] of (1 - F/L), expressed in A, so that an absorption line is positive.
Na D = 6.0 A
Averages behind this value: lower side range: 19.7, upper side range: 20.7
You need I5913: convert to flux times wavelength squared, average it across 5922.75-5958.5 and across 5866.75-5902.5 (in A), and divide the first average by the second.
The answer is 1.2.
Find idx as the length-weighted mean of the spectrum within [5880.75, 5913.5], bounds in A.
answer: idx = 16.4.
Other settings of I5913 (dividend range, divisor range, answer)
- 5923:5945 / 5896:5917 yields 1.13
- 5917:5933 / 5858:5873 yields 1.07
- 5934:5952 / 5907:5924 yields 1.05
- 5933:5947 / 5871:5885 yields 1.09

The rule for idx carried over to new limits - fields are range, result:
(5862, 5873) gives 19.3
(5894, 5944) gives 19.5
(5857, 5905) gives 17.4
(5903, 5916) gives 19.3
